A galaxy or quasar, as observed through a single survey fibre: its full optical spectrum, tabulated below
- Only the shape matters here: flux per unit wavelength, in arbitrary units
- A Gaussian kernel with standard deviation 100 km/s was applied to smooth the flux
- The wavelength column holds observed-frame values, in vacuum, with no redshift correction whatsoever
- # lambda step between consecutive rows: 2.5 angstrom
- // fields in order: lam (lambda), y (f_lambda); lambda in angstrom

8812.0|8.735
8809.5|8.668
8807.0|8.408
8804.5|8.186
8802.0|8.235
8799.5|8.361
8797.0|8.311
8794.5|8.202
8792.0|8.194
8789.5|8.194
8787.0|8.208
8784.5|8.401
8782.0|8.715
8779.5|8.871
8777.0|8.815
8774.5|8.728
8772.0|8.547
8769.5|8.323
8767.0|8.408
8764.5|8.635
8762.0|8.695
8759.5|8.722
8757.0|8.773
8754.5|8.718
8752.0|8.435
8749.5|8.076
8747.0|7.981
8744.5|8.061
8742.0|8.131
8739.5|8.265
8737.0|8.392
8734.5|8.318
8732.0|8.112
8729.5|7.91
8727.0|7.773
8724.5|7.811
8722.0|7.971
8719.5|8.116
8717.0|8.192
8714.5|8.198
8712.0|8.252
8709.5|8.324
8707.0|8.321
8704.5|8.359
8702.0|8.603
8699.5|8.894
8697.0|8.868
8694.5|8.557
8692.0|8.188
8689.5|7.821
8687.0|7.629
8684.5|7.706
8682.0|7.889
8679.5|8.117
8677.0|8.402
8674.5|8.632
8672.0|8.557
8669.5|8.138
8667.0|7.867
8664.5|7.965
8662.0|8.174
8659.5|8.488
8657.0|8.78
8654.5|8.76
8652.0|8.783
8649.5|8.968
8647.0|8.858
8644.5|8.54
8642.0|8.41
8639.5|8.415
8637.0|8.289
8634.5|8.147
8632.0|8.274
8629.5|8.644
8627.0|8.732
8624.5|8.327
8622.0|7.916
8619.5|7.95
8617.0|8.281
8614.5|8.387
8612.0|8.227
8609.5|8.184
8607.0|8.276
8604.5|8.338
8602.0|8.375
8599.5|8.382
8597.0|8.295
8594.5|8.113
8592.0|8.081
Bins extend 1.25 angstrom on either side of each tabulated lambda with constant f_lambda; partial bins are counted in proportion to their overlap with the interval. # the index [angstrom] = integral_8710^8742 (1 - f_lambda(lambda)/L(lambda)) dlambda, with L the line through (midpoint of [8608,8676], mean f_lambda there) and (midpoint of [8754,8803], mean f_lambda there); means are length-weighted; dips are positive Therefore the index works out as 1.3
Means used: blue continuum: 8.4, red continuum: 8.5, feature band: 8.12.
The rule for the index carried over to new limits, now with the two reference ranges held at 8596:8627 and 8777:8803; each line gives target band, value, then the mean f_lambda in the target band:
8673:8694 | 0.6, 8.07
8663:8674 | 0.2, 8.17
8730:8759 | 0.2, 8.3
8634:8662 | -1.0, 8.58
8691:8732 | 0.3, 8.27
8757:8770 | -0.3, 8.59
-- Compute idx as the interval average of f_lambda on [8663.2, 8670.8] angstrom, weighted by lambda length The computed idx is 7.99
